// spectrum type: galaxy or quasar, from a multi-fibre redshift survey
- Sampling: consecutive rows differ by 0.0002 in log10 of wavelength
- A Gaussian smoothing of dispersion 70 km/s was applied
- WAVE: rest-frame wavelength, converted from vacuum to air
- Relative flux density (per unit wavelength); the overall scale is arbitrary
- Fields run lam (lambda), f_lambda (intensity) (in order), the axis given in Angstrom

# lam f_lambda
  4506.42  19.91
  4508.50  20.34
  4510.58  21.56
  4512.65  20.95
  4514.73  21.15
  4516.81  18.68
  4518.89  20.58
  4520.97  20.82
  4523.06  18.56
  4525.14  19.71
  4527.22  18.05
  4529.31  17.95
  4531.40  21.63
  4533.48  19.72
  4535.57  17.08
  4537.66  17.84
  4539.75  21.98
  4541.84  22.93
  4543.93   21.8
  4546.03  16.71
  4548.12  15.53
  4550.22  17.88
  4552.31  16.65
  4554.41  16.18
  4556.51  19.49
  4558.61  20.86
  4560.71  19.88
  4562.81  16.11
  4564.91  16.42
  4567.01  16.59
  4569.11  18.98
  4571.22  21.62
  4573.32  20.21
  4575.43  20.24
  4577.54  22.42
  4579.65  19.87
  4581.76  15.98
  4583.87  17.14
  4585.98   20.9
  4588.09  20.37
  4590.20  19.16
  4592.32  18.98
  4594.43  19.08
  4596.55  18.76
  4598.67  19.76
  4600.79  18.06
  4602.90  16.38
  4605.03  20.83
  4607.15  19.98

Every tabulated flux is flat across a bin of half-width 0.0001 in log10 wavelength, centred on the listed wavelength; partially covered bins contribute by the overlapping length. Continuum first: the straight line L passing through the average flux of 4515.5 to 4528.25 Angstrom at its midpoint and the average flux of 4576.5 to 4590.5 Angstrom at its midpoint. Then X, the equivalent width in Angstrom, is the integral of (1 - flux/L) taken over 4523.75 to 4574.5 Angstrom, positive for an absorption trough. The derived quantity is 1.6 Angstrom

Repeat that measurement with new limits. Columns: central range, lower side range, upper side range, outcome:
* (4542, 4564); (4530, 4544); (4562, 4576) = 1.29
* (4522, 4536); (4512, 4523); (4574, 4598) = 0.73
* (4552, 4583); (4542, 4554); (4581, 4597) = -0.66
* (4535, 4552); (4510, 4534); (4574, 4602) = 0.69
